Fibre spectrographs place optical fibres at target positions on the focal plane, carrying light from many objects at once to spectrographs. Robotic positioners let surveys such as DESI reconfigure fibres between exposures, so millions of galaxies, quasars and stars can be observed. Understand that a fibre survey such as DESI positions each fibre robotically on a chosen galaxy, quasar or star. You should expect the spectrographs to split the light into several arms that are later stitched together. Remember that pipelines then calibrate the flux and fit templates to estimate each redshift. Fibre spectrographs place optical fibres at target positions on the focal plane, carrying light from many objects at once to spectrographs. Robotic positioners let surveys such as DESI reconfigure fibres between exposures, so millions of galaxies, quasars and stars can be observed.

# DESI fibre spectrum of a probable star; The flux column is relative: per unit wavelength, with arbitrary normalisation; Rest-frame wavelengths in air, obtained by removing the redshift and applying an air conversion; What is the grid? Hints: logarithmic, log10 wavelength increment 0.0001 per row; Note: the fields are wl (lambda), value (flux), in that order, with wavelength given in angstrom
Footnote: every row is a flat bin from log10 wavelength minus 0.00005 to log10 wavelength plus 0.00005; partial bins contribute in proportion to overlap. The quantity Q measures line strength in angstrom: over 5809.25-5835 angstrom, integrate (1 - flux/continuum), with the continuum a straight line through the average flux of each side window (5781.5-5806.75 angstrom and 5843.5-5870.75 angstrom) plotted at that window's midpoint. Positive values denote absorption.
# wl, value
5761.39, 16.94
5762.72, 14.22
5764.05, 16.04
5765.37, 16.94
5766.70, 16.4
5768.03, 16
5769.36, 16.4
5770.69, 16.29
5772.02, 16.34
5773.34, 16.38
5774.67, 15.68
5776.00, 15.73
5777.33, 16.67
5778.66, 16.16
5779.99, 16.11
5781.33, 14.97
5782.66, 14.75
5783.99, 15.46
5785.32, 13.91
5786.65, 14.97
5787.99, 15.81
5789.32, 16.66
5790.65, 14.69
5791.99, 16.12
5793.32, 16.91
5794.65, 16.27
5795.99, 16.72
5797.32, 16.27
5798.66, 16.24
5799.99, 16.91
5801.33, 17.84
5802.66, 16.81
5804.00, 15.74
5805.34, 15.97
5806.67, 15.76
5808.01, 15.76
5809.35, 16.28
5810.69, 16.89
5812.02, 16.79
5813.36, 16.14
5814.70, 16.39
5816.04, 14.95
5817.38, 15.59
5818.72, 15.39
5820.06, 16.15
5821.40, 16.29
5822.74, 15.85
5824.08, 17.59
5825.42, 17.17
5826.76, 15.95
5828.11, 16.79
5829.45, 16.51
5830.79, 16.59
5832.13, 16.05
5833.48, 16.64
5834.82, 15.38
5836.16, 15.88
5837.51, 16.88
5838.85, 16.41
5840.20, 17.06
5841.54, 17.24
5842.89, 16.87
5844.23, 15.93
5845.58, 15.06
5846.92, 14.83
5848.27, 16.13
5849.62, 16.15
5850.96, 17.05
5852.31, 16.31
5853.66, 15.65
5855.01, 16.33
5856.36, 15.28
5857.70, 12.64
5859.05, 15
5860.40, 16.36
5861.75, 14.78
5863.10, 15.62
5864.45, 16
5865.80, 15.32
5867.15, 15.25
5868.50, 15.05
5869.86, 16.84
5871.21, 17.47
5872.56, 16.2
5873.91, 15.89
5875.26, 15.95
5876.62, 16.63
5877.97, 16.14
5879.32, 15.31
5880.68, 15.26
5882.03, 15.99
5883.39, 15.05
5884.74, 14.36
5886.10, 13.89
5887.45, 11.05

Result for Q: -0.8 angstrom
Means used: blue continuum 16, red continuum 15.6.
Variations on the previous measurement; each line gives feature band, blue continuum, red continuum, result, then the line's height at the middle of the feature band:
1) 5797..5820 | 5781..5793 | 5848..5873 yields -1.1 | 15.4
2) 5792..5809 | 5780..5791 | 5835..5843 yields -0.9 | 15.6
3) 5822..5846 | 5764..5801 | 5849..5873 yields -0.9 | 15.8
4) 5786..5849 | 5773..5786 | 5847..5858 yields -2.3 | 15.7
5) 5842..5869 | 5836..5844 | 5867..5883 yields 1.3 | 16.4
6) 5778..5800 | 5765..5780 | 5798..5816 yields 0.7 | 16.3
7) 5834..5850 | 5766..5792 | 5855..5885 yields -0.5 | 15.7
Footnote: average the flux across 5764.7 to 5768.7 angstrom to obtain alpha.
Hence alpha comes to 16.5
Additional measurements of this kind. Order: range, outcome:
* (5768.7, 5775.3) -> 16.2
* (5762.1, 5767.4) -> 15.9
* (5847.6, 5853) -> 16.4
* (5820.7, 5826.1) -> 16.7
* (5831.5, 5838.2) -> 16.2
